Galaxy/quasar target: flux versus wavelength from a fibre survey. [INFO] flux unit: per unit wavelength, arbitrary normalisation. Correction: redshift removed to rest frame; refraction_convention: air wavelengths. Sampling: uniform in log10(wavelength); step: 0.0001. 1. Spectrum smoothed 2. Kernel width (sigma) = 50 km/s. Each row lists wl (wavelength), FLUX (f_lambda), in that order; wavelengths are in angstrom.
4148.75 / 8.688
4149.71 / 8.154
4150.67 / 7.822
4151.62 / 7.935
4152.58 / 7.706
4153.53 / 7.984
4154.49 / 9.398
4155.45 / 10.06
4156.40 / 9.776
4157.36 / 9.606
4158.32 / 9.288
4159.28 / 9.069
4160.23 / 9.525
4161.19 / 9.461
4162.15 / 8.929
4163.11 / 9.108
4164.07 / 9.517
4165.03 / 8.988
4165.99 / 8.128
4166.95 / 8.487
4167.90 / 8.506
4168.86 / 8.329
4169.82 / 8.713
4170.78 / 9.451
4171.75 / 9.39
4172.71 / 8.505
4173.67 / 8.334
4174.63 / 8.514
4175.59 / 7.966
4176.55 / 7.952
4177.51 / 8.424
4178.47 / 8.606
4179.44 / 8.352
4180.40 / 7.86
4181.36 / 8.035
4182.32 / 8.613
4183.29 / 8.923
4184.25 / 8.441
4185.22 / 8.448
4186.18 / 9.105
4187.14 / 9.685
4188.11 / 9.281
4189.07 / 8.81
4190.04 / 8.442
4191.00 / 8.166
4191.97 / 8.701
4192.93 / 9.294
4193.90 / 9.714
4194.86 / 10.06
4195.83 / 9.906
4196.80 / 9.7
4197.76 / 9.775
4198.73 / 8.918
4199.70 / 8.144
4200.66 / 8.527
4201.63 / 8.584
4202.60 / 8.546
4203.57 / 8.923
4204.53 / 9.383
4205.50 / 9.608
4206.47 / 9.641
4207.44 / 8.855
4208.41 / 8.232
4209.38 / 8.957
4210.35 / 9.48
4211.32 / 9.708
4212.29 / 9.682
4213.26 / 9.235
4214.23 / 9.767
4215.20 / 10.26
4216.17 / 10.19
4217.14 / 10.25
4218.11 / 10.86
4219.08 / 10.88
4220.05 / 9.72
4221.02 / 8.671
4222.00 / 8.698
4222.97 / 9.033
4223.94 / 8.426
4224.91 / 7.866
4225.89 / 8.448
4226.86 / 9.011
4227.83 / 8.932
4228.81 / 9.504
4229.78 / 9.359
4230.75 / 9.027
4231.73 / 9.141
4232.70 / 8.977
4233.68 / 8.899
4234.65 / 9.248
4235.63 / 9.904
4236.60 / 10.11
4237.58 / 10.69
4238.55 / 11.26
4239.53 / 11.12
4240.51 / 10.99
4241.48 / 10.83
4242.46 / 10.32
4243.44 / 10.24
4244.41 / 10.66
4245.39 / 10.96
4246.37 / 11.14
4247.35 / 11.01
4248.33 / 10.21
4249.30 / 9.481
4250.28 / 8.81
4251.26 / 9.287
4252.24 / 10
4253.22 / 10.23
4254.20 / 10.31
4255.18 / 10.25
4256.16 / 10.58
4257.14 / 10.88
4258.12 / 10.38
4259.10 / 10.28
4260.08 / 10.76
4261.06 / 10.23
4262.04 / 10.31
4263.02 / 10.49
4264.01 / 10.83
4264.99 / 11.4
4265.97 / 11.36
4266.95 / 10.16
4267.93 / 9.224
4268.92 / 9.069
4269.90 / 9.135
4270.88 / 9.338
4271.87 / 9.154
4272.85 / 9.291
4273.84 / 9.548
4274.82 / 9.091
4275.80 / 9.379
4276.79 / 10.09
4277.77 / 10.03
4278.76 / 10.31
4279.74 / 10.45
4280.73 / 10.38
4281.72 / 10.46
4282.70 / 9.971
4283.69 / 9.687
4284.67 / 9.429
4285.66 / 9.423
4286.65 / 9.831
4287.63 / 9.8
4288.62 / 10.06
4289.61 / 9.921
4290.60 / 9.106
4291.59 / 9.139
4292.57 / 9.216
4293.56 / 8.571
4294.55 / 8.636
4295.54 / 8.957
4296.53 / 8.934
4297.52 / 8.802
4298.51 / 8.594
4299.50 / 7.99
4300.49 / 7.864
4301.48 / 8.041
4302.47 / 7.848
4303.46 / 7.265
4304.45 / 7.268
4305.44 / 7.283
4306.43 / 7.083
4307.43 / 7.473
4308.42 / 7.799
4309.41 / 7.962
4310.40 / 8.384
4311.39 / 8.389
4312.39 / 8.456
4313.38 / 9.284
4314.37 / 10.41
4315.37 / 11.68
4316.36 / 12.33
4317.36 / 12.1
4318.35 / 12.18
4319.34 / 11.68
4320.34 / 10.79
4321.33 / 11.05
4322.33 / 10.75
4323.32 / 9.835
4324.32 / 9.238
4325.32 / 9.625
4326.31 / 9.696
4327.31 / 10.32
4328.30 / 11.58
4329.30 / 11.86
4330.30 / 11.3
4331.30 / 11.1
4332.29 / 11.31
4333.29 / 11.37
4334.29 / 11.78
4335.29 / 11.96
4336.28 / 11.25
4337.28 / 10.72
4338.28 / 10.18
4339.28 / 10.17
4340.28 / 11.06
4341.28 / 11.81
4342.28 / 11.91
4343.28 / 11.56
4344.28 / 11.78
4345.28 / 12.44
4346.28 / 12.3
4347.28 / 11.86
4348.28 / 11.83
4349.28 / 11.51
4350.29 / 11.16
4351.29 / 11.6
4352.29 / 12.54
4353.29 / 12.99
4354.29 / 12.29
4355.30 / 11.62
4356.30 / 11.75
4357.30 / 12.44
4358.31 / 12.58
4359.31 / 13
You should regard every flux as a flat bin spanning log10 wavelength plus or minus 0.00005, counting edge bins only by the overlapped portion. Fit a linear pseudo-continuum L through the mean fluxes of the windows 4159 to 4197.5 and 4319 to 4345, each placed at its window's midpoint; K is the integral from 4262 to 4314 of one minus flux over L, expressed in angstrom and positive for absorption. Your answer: 6.01 angstrom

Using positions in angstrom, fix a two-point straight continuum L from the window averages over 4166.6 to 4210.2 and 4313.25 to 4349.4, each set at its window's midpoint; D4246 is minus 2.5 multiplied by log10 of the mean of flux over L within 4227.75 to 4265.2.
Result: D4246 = -0.04 mag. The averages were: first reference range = 8.82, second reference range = 11.2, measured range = 10.2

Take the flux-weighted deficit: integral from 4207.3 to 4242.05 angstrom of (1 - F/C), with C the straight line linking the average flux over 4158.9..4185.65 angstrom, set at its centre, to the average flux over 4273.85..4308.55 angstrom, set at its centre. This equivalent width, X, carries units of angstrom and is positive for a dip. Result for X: -3.0 angstrom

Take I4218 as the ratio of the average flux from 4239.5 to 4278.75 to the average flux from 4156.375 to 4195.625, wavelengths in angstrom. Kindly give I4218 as 1.1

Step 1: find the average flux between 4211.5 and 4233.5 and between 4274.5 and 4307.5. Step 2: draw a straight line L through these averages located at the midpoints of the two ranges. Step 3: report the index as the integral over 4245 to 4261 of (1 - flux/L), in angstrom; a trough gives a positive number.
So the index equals -1.9 angstrom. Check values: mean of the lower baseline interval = 9.36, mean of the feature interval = 10.3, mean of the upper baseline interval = 9.03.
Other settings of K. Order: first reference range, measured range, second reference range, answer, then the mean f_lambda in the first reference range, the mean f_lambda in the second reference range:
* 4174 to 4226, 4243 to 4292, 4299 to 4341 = -2.6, 9.05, 9.91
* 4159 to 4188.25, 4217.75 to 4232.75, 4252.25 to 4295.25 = 0.3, 8.72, 9.91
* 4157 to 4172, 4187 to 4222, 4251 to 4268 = 1.0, 9.02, 10.4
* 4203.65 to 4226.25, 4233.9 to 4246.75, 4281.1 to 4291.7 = -1.4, 9.38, 9.74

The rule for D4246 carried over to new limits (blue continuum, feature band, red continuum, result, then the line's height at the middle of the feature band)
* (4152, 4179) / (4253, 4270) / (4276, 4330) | -0.116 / 9.31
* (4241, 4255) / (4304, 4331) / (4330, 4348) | 0.136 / 11.2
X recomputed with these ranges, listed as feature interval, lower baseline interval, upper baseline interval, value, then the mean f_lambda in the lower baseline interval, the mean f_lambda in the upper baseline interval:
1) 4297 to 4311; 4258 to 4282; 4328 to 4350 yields 3.79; 10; 11.5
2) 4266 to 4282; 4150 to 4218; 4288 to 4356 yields 0.10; 8.98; 10.2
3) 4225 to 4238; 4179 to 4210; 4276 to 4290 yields 0.13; 8.93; 9.97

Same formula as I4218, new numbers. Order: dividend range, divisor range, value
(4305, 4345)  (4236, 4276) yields 1.02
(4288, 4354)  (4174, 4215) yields 1.14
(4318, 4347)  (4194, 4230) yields 1.20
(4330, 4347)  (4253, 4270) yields 1.10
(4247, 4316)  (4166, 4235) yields 1.05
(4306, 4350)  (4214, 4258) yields 1.08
